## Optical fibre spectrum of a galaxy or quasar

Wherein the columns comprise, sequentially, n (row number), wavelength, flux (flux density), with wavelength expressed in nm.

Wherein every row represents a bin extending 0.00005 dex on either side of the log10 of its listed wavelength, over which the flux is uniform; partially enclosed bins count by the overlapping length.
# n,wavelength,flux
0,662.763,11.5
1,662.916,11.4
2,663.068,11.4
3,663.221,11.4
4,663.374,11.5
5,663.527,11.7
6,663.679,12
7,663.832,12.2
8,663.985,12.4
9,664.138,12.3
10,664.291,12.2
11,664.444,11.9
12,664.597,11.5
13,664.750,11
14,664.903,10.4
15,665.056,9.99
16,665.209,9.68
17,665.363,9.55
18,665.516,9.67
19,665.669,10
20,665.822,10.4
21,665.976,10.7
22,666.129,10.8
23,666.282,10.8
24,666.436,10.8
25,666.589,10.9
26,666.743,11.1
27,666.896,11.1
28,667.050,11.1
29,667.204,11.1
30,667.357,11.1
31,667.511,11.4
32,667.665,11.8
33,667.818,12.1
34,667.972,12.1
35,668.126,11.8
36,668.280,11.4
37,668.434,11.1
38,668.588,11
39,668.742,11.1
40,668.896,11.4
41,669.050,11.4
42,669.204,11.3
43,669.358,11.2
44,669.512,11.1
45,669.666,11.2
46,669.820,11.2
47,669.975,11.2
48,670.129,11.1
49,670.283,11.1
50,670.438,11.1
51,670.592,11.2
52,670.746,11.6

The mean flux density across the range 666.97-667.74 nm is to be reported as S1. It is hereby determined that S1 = 11.3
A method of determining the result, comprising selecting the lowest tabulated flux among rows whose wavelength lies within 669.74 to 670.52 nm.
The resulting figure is 11.1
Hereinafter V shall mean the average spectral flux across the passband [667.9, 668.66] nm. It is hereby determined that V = 11.5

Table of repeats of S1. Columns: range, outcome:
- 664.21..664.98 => 11.4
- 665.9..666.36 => 10.8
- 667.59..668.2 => 12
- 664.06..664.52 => 12.1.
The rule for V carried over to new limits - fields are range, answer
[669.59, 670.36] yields 11.2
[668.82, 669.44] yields 11.3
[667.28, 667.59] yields 11.3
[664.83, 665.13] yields 10.2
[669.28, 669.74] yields 11.2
